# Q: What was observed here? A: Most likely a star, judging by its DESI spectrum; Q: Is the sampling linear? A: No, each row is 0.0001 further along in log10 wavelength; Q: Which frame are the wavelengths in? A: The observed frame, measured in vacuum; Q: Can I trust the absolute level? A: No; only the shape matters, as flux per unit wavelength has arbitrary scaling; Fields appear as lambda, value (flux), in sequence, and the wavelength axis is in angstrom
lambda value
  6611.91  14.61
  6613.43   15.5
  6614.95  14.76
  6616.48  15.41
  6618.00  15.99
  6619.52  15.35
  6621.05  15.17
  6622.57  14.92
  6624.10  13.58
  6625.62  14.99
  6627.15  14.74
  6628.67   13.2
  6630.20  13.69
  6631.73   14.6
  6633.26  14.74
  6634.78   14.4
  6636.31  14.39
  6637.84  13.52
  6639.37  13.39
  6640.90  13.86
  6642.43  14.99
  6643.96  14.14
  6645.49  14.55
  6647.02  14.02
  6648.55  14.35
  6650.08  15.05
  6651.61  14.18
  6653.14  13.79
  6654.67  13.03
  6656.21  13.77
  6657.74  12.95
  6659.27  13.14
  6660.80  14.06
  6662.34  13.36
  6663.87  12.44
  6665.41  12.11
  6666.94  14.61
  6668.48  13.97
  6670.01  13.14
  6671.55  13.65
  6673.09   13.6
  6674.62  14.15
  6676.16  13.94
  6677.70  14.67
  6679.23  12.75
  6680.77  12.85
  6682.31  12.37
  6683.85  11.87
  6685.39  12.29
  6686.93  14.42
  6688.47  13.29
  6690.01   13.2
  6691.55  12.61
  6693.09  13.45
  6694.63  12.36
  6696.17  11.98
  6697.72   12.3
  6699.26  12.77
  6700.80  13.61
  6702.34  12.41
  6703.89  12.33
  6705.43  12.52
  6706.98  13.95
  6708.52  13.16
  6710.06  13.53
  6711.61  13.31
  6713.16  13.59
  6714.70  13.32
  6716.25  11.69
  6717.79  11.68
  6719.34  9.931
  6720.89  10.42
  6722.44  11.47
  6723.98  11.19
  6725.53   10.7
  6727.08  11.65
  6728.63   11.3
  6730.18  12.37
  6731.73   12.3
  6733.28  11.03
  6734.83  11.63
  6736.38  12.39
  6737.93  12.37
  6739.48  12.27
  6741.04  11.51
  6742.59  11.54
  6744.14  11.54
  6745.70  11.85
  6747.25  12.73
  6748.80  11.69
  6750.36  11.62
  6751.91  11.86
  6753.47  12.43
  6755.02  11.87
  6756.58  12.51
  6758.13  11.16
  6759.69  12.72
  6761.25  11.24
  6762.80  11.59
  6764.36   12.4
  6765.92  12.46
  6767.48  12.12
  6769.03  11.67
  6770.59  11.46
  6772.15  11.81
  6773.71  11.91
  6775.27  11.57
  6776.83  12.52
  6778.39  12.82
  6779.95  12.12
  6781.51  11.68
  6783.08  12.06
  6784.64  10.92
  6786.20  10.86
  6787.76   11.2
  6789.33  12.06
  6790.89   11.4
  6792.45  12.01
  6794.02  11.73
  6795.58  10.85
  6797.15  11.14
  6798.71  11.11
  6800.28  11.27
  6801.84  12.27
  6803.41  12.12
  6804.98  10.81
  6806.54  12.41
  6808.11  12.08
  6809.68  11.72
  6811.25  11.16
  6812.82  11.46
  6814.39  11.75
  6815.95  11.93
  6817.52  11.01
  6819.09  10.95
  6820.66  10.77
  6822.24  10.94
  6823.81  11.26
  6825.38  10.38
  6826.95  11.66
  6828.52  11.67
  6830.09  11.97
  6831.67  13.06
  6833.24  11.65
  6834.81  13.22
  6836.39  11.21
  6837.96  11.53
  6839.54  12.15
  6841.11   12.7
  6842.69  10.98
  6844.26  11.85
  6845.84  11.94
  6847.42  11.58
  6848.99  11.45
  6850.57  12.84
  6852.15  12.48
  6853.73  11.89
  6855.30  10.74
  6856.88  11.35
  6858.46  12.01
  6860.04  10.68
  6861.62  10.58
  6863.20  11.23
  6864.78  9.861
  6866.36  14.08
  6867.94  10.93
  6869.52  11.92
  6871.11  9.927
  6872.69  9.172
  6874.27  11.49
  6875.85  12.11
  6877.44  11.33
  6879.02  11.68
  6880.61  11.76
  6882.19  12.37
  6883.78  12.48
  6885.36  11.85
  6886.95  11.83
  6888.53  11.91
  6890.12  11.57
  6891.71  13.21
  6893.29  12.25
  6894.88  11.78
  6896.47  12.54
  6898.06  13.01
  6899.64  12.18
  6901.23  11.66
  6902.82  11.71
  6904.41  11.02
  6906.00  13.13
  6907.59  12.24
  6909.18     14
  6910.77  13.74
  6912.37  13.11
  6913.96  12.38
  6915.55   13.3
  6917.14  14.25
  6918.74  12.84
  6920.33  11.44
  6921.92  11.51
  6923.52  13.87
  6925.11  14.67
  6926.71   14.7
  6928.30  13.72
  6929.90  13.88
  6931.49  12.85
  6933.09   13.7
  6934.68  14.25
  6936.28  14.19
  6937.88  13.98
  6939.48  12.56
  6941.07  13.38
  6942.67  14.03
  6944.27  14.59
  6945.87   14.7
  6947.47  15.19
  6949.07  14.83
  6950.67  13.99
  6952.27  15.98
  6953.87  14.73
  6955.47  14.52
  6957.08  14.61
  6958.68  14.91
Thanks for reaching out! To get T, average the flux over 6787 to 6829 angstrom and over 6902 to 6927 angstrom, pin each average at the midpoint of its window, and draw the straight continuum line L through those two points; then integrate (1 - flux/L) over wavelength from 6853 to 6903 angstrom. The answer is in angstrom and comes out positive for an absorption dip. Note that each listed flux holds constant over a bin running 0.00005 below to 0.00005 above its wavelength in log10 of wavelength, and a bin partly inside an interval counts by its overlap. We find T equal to 3.1 angstrom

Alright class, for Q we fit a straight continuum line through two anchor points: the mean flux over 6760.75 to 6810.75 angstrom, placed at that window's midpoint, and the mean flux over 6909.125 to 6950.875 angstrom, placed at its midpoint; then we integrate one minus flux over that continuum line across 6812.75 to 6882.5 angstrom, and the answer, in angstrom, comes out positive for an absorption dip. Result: 5.7 angstrom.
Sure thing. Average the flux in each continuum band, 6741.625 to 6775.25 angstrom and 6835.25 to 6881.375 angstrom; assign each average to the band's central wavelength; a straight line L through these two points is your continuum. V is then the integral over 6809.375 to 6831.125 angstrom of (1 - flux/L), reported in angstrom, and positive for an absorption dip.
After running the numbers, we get 0.6 angstrom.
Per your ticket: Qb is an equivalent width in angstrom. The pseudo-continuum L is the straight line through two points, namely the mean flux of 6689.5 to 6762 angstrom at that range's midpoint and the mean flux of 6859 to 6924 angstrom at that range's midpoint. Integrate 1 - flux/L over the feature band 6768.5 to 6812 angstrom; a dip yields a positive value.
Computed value 1.6 angstrom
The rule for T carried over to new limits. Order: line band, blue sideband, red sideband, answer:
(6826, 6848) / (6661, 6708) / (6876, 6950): 1.8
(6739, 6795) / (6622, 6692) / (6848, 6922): 4.5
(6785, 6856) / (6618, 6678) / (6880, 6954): 9.7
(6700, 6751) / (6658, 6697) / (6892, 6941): 4.2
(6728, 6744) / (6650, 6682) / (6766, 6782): 0.9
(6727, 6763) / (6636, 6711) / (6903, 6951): 4.1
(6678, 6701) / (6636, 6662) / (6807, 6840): 1.0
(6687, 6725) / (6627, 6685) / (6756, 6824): 1.3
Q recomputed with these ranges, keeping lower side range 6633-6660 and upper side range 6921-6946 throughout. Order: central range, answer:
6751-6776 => 3.6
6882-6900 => 2.0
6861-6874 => 2.7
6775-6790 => 2.3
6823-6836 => 1.9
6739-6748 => 1.3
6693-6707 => 1.3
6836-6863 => 4.3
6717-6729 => 2.5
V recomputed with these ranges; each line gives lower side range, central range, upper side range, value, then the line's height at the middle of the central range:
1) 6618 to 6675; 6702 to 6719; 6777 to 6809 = 0.2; 13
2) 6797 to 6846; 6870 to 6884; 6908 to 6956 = 1.5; 12.7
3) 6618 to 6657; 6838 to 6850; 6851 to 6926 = 0.6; 12.5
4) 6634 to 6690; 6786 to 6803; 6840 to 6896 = 1.2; 12.4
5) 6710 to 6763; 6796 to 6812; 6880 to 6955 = 1.0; 12.4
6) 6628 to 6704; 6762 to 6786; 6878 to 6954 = 2.6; 13.3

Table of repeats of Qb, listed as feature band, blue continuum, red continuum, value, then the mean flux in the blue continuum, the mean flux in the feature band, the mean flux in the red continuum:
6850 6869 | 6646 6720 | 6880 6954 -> 2.3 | 13.2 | 11.5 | 13.2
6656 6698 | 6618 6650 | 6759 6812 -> 1.4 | 14.4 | 13.2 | 11.7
